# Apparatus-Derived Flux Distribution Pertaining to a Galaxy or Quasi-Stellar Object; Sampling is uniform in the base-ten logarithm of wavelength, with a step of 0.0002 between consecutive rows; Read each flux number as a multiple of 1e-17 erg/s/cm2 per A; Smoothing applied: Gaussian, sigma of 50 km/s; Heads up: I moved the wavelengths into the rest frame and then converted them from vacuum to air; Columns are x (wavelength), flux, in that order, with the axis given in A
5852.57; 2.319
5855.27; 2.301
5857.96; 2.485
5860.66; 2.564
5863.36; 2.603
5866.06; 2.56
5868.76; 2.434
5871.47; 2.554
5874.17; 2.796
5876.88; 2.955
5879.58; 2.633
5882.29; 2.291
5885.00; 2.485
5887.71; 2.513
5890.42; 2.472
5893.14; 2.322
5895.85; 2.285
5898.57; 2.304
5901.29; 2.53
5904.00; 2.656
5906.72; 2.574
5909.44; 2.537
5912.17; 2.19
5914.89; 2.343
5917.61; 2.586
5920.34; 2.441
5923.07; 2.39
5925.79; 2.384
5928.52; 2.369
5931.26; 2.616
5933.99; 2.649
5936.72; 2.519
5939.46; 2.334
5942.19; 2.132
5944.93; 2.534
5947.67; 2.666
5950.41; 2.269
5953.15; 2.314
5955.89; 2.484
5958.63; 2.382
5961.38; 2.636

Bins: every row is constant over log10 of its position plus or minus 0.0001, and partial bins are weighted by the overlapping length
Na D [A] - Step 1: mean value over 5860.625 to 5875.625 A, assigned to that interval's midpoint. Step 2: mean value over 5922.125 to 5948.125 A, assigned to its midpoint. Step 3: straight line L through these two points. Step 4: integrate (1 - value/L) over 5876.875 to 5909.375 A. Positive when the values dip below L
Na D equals 0.7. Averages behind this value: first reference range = 2.59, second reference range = 2.45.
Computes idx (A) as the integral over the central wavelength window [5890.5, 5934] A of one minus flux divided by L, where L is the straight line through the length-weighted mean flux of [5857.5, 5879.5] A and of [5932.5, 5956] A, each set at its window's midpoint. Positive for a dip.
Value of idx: 1.2 A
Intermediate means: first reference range 2.63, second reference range 2.43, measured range 2.44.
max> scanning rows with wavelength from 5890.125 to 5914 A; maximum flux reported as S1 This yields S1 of 2.656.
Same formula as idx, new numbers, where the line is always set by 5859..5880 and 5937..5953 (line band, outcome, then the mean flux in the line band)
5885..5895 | 0.52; 2.43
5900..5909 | -0.22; 2.58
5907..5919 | 0.32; 2.43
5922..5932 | 0.07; 2.43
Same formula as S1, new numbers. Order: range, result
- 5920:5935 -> 2.649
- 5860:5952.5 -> 2.955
